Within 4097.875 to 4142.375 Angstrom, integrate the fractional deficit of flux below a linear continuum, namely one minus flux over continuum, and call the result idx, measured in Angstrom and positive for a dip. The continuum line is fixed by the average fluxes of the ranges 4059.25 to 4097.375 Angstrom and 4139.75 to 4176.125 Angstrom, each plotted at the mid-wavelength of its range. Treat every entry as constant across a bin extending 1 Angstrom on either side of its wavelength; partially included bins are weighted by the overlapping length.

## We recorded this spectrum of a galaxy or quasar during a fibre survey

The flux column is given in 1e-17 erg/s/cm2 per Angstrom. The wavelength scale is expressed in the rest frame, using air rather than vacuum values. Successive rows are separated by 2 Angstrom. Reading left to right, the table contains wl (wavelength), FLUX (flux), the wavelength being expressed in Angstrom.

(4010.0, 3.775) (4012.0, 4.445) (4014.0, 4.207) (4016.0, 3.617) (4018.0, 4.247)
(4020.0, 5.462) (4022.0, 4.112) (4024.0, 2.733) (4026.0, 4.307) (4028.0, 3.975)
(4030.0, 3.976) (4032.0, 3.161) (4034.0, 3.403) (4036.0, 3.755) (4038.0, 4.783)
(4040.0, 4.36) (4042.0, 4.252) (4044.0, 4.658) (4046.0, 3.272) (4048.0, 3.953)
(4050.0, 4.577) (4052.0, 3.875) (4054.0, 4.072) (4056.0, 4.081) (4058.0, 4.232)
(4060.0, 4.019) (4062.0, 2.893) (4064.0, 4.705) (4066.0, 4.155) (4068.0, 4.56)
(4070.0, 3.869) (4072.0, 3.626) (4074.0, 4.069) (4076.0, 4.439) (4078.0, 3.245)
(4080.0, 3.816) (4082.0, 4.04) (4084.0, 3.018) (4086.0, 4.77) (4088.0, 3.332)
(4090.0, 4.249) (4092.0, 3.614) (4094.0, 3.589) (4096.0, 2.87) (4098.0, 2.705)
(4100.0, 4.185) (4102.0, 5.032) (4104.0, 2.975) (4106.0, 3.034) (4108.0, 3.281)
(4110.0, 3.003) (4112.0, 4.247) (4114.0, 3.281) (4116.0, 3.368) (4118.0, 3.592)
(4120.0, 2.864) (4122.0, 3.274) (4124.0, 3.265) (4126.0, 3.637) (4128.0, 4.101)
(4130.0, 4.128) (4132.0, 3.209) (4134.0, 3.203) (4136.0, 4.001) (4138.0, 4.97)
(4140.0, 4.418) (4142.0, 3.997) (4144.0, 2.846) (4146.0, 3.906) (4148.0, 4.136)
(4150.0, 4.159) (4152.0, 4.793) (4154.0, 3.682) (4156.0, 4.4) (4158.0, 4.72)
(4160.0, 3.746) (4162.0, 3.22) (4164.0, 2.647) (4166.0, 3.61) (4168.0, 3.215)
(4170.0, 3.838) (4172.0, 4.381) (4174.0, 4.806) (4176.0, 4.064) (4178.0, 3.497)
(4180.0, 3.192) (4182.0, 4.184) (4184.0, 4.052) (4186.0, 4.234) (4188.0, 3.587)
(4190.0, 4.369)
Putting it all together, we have 2.5 Angstrom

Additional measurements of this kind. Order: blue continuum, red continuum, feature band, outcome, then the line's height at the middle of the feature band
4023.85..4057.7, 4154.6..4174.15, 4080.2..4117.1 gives 3.0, 3.91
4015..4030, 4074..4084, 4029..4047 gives 0.2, 3.99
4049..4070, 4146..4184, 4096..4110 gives 2.0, 4.02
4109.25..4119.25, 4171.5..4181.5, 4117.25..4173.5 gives -0.9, 3.74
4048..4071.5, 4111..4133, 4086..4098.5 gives 0.9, 3.8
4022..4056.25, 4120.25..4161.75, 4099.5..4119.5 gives 1.8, 3.92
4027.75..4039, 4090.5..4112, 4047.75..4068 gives -2.1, 3.71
